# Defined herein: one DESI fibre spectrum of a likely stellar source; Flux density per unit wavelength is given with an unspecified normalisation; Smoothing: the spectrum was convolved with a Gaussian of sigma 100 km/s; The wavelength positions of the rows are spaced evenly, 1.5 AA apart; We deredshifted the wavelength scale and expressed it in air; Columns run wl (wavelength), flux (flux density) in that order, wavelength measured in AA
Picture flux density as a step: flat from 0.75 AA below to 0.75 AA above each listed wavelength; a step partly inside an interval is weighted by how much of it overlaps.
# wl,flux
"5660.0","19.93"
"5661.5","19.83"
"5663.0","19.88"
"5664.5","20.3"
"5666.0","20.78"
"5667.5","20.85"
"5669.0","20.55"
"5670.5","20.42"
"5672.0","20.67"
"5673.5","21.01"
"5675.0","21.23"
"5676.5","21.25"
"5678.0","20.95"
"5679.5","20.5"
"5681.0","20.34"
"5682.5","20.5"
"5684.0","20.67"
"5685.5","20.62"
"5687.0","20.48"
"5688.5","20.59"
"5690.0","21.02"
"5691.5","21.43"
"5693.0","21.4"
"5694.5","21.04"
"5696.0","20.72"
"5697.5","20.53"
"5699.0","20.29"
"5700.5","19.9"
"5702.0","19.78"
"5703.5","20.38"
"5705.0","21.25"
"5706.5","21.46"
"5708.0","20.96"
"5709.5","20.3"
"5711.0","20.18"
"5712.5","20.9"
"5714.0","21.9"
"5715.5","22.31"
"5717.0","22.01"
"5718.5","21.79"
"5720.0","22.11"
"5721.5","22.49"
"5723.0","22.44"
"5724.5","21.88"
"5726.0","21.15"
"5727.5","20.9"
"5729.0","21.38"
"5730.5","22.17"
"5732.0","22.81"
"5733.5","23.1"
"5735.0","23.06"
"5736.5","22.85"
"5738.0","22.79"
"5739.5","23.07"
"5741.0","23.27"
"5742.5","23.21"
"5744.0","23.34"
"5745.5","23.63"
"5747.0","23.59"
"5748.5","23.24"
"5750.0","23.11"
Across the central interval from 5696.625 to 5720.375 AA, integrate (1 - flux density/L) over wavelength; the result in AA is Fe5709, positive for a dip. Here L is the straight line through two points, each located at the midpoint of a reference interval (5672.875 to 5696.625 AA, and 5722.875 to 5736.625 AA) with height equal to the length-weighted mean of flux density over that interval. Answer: 0.6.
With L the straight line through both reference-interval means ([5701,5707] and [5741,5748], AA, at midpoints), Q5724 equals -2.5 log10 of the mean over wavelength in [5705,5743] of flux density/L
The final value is 0.00 mag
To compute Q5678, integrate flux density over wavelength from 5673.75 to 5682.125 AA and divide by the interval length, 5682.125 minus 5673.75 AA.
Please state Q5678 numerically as 20.8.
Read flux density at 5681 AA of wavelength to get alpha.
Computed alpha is 20.34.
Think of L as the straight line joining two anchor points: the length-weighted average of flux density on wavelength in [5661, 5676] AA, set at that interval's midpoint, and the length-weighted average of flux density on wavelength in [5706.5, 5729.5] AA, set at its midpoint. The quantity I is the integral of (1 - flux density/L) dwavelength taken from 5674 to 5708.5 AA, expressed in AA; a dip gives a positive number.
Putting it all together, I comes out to 0.4 AA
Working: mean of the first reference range 20.6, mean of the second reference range 21.5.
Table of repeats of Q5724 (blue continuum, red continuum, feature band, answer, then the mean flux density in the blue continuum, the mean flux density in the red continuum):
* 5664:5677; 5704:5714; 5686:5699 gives 0.000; 20.8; 20.9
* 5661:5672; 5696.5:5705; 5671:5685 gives -0.022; 20.4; 20.3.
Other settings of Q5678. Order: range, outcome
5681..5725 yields 21.1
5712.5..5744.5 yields 22.3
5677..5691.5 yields 20.7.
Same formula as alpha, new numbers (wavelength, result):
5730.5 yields 22.17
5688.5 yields 20.59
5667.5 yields 20.85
